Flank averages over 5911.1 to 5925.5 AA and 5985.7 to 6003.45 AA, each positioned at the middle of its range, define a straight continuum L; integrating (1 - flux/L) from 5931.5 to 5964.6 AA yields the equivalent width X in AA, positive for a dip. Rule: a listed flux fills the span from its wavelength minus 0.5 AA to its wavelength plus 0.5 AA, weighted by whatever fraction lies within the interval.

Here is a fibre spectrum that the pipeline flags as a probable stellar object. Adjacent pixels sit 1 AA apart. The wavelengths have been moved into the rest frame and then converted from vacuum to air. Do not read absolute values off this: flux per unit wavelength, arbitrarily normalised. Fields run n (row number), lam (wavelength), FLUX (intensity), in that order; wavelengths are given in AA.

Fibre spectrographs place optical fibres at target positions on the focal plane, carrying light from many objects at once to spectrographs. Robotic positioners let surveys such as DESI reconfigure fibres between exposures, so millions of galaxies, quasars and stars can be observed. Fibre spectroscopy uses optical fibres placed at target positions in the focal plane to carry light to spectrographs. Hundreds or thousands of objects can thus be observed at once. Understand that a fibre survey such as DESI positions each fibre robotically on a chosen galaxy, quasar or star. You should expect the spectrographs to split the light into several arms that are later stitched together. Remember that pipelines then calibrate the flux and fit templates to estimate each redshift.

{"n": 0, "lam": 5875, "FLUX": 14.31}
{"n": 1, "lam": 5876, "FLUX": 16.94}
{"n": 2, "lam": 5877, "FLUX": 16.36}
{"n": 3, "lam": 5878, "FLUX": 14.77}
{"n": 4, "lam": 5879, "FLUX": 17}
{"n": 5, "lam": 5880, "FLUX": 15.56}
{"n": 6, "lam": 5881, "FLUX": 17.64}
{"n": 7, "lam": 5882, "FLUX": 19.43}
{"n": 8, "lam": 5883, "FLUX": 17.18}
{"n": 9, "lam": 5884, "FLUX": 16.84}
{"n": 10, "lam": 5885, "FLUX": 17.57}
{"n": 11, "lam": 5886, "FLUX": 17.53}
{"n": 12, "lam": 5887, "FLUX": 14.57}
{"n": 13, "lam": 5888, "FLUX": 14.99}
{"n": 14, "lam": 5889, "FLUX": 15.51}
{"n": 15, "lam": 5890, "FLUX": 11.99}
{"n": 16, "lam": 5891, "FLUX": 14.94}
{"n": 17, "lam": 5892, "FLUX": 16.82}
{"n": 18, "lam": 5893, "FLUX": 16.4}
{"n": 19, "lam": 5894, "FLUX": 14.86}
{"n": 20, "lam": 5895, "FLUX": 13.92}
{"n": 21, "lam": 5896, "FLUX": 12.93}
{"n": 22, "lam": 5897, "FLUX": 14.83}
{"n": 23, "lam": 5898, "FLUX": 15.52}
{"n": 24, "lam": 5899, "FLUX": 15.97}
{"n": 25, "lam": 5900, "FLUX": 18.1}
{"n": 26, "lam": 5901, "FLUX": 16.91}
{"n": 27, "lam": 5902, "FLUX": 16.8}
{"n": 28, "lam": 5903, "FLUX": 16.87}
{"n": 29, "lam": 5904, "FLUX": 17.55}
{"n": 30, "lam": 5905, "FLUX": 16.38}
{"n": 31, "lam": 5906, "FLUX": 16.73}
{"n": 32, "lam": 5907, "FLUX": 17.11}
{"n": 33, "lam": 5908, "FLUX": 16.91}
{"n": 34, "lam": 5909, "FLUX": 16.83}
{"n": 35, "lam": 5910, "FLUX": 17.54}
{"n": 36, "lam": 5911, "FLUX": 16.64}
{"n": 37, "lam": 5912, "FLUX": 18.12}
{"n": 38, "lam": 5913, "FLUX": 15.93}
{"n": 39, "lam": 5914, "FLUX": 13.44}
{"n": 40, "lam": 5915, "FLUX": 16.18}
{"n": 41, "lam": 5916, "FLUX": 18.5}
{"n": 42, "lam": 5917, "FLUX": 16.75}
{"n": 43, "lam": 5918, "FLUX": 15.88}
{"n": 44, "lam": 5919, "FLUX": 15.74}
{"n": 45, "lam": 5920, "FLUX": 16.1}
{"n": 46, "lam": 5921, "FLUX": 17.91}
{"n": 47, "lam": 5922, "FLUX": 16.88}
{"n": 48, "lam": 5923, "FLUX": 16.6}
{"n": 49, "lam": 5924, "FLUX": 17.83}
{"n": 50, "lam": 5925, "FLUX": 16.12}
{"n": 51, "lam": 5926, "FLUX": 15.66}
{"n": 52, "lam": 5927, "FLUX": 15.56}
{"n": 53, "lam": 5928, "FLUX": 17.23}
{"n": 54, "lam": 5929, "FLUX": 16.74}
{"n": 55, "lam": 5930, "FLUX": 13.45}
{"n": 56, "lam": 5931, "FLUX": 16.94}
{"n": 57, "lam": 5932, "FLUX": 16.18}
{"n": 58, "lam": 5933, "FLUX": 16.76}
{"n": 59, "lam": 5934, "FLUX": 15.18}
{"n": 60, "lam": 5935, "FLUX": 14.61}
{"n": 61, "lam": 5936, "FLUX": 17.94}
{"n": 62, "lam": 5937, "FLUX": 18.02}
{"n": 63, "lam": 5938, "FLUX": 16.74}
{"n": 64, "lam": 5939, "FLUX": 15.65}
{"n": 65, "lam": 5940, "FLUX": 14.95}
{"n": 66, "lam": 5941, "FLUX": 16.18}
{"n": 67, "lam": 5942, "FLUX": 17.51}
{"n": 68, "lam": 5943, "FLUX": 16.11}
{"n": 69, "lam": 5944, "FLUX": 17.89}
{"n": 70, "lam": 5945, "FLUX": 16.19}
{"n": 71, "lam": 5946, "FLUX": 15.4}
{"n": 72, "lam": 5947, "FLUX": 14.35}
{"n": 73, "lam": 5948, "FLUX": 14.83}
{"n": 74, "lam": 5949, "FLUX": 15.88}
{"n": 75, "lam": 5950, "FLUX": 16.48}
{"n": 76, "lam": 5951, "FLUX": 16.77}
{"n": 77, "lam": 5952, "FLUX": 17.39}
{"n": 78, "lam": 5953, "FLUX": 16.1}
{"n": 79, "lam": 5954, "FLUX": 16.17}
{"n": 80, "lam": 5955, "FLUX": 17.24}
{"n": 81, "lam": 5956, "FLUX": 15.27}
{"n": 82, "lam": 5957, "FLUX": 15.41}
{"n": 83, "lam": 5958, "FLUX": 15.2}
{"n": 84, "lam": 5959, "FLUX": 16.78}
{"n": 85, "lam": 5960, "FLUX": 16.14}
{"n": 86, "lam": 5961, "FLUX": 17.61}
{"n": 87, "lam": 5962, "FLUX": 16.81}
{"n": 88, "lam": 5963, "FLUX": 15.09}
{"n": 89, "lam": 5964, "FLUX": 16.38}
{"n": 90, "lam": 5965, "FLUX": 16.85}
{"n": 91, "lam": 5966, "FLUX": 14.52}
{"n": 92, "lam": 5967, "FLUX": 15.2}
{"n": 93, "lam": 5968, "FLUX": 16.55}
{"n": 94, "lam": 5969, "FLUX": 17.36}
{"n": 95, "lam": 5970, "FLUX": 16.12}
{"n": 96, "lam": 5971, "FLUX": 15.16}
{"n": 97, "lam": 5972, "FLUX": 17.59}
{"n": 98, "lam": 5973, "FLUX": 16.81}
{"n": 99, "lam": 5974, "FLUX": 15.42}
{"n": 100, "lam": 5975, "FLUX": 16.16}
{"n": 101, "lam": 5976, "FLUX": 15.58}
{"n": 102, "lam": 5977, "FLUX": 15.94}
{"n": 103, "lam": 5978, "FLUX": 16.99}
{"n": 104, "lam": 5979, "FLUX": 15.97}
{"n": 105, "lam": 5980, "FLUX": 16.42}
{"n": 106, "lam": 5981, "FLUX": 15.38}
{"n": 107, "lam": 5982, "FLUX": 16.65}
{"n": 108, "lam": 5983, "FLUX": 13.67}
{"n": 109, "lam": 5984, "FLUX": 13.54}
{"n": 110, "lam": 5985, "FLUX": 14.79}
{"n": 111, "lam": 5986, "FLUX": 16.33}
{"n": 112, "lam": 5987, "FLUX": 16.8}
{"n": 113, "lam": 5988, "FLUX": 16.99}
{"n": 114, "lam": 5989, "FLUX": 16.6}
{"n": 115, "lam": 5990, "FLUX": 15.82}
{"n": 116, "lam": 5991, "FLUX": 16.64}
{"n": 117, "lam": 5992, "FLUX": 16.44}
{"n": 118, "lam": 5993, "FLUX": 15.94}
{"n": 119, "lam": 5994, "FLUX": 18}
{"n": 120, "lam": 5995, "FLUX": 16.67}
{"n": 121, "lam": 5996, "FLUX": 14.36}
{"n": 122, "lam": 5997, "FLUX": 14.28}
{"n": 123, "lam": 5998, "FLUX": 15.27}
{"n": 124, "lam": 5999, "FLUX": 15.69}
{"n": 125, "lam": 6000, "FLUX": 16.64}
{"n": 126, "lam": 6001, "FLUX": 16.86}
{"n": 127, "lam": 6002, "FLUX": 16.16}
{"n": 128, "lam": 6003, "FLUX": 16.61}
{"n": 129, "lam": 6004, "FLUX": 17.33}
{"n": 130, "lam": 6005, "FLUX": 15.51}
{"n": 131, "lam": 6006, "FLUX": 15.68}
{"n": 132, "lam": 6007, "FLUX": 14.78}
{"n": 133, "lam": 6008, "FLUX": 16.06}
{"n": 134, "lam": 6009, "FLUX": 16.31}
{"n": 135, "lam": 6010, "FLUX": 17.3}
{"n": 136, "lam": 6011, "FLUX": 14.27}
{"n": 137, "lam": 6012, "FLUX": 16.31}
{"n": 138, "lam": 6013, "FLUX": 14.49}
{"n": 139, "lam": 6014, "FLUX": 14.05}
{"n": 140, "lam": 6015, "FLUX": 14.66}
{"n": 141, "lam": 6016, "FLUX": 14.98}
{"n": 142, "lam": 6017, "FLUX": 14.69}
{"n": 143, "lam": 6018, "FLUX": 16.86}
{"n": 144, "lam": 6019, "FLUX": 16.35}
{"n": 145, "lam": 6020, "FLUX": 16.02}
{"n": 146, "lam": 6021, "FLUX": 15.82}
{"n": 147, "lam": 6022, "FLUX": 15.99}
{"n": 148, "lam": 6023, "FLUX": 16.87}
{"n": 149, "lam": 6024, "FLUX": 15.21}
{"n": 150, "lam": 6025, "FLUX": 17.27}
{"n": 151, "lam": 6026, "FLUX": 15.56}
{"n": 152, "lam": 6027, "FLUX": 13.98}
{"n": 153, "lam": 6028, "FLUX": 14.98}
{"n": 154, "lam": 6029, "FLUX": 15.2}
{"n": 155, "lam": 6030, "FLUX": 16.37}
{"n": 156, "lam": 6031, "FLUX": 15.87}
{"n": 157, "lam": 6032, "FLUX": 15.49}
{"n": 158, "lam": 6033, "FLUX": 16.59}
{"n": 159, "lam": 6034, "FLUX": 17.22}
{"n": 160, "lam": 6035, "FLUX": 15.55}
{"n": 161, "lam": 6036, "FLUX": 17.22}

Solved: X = 0.4 AA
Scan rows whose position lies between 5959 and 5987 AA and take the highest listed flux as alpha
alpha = 17.61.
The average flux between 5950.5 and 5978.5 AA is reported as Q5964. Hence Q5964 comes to 16.2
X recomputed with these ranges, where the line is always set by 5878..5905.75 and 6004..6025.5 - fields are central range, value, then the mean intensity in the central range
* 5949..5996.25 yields -0.9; 16.1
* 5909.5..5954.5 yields -1.0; 16.3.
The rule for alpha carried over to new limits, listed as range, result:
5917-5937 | 18.02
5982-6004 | 18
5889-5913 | 18.12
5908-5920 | 18.5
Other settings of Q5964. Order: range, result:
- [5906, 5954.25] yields 16.4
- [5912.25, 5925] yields 16.5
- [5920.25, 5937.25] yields 16.4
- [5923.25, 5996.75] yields 16.1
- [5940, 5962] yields 16.2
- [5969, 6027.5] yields 15.9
